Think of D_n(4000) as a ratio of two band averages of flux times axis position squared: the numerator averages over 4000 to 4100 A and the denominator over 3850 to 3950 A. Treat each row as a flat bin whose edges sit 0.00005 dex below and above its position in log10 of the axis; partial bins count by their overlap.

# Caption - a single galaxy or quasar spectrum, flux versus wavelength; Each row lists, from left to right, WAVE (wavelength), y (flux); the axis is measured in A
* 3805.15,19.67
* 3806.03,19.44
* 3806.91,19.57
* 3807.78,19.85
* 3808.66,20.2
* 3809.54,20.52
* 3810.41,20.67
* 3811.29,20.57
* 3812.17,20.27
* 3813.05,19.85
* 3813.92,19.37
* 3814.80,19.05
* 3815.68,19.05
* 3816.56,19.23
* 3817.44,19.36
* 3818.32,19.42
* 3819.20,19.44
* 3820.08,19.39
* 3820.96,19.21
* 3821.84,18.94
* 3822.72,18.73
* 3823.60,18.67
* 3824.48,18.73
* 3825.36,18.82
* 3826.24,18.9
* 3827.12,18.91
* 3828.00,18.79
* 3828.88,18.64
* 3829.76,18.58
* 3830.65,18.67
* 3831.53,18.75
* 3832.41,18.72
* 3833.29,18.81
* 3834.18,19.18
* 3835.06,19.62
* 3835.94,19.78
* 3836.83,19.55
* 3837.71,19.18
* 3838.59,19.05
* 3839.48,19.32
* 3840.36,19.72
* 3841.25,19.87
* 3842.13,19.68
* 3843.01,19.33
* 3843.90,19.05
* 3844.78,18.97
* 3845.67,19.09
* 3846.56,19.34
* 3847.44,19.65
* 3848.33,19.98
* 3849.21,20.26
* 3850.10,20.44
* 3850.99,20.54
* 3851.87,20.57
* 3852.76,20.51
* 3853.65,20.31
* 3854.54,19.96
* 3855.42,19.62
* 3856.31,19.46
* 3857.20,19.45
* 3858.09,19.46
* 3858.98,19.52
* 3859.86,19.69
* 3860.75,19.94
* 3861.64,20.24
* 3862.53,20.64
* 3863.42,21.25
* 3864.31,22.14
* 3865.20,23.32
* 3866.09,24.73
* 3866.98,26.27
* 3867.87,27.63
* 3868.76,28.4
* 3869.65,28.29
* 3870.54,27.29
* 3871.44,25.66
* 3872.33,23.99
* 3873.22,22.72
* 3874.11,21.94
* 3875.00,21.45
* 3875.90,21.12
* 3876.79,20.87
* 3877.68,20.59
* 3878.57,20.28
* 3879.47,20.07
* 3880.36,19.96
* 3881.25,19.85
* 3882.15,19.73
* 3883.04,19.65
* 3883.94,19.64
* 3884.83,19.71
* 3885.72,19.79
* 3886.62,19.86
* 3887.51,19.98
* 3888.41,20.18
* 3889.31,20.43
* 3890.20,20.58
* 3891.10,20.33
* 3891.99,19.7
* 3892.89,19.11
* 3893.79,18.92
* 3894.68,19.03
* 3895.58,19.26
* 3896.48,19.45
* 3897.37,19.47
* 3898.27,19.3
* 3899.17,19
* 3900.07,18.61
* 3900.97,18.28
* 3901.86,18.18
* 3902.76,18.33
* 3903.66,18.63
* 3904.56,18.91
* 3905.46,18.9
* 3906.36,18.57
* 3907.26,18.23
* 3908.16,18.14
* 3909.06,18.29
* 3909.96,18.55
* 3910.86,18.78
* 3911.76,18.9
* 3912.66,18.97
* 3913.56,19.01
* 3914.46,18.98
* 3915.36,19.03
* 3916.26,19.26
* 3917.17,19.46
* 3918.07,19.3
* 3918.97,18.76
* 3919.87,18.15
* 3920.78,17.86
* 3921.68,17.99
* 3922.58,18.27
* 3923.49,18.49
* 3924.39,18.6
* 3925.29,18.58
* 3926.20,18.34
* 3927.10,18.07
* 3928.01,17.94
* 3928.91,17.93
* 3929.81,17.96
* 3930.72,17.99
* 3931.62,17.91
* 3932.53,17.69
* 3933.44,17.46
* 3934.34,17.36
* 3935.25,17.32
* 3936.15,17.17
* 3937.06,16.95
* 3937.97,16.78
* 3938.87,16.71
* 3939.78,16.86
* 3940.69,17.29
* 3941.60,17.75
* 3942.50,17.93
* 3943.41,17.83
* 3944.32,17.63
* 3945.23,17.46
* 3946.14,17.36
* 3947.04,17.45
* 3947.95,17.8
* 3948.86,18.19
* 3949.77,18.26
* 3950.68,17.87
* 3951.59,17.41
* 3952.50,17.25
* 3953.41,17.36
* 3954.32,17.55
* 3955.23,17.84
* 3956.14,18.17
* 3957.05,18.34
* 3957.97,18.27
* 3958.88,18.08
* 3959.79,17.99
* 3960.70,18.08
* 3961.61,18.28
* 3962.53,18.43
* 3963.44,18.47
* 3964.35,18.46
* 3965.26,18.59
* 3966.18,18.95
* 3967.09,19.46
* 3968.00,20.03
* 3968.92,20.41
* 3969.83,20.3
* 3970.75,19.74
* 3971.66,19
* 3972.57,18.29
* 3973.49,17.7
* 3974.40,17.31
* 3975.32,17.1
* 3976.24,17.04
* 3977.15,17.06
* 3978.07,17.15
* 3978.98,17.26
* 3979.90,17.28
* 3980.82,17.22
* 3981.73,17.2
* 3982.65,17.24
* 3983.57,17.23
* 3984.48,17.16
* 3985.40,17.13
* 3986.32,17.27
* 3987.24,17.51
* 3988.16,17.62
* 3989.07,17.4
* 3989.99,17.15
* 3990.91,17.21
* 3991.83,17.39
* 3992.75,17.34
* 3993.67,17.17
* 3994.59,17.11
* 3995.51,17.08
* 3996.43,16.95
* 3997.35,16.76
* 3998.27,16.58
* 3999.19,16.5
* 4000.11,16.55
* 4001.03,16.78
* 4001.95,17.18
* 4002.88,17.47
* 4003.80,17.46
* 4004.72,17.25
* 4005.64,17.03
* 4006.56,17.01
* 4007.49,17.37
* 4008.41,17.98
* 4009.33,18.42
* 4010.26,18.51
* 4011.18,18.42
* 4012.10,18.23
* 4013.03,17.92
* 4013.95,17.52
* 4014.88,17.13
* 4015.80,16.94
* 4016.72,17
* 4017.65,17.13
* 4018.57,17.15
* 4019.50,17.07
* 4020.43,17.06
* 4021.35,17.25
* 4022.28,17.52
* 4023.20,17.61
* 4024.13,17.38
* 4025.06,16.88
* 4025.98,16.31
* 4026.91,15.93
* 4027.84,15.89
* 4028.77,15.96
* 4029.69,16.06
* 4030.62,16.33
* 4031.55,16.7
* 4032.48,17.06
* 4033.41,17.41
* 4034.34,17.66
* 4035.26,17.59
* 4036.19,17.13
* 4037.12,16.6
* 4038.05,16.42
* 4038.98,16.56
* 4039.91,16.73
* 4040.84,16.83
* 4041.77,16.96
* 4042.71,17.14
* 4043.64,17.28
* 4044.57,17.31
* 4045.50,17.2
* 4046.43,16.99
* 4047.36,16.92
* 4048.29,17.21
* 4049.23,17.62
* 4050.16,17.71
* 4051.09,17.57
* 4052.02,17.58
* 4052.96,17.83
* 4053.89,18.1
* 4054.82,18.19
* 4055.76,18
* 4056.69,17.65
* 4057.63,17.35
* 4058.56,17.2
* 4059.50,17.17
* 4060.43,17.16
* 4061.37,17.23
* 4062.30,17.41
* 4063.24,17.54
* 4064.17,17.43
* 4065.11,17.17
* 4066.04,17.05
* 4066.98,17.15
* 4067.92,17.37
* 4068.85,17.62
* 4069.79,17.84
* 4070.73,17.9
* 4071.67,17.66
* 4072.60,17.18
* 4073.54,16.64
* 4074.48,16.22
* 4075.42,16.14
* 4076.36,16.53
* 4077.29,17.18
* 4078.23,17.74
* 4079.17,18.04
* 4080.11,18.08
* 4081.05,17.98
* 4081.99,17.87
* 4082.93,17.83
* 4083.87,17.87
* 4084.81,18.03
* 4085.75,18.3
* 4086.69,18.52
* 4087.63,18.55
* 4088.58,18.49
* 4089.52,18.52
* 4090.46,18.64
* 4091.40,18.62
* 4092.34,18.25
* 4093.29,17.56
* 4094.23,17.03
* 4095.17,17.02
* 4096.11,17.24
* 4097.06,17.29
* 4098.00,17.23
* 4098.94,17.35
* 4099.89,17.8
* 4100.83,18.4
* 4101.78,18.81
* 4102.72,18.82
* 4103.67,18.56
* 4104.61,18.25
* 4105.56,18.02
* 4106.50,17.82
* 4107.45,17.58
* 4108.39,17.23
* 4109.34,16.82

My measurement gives 1.0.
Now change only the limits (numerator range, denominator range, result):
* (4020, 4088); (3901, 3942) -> 1.02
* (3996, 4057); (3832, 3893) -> 0.90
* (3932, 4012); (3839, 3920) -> 0.91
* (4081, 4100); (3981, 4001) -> 1.10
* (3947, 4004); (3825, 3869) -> 0.94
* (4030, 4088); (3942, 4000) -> 1.02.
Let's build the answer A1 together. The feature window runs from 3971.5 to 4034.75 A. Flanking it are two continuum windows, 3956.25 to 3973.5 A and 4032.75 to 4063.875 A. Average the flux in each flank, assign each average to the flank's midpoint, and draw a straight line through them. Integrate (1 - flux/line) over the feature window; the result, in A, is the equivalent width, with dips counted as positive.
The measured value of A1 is 3.2 A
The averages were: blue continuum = 18.8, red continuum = 17.3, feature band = 17.2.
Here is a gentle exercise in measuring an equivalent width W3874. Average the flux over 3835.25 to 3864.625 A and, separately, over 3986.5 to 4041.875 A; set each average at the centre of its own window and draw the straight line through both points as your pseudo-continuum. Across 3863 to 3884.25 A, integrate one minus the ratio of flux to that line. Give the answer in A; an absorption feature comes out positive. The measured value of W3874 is -3.64 A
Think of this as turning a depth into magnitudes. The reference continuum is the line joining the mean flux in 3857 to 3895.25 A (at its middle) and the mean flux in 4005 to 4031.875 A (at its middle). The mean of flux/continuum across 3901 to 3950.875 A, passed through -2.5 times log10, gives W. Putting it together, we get 0.11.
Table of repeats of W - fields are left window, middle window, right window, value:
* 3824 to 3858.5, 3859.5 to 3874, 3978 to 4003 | -0.246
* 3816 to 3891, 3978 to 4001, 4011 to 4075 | 0.060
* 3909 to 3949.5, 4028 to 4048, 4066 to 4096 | 0.056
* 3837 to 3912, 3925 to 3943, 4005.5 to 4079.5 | 0.099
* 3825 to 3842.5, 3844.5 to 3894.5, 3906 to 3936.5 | -0.126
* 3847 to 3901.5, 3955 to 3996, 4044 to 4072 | 0.066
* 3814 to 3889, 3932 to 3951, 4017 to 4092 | 0.093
